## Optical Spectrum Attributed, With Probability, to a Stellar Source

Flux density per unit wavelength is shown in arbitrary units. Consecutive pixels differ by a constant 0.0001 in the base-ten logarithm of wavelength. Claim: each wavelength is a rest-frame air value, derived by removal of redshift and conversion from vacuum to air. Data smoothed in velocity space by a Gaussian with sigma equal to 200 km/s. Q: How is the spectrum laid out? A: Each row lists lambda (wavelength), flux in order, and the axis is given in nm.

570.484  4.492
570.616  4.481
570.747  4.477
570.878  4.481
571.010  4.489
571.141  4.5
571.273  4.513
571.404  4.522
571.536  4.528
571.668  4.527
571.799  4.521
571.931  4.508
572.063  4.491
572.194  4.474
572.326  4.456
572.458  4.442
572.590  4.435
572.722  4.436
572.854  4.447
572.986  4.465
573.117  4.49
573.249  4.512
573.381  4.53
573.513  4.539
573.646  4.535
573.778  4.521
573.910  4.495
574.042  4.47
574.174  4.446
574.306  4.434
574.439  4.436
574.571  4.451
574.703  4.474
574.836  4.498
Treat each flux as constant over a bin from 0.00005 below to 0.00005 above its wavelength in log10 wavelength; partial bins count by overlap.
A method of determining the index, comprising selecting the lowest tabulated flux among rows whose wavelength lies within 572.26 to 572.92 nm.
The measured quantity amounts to 4.435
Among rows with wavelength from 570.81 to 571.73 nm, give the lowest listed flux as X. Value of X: 4.481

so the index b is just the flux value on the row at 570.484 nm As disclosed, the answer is 4.492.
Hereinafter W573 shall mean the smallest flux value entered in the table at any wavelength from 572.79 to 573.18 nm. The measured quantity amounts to 4.447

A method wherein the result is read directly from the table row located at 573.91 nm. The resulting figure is 4.495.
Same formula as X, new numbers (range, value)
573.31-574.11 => 4.47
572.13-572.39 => 4.456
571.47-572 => 4.508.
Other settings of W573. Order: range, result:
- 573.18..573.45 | 4.512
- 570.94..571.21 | 4.489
